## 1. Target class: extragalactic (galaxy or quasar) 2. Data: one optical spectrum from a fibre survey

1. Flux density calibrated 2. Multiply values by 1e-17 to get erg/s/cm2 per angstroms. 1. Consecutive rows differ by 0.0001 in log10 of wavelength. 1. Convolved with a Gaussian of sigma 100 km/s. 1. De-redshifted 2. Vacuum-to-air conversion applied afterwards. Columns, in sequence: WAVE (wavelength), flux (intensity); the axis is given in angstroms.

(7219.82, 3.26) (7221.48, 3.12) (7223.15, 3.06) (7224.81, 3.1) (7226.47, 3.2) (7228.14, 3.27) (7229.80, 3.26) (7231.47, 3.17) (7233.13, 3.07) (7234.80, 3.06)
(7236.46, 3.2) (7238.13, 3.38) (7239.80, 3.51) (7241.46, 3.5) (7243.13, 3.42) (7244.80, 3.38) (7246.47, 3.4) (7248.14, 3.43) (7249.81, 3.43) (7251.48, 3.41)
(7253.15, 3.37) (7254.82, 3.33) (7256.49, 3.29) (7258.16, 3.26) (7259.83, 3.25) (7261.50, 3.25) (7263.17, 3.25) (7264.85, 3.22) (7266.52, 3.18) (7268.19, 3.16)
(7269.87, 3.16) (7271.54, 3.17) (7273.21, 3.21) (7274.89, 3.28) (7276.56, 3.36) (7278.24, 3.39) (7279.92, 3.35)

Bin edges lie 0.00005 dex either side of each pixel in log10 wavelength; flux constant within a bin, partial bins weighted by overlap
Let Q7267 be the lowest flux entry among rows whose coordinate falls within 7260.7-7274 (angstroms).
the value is 3.16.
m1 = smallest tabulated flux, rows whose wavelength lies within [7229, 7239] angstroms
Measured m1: 3.06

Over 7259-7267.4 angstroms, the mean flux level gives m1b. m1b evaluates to 3.23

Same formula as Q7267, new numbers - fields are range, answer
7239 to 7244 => 3.42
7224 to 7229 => 3.1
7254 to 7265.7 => 3.22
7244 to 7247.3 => 3.38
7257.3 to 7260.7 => 3.25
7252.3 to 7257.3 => 3.29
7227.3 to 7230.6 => 3.26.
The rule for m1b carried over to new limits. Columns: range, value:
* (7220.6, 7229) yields 3.15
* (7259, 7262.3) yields 3.25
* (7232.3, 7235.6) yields 3.06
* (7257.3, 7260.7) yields 3.26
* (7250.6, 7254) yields 3.39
